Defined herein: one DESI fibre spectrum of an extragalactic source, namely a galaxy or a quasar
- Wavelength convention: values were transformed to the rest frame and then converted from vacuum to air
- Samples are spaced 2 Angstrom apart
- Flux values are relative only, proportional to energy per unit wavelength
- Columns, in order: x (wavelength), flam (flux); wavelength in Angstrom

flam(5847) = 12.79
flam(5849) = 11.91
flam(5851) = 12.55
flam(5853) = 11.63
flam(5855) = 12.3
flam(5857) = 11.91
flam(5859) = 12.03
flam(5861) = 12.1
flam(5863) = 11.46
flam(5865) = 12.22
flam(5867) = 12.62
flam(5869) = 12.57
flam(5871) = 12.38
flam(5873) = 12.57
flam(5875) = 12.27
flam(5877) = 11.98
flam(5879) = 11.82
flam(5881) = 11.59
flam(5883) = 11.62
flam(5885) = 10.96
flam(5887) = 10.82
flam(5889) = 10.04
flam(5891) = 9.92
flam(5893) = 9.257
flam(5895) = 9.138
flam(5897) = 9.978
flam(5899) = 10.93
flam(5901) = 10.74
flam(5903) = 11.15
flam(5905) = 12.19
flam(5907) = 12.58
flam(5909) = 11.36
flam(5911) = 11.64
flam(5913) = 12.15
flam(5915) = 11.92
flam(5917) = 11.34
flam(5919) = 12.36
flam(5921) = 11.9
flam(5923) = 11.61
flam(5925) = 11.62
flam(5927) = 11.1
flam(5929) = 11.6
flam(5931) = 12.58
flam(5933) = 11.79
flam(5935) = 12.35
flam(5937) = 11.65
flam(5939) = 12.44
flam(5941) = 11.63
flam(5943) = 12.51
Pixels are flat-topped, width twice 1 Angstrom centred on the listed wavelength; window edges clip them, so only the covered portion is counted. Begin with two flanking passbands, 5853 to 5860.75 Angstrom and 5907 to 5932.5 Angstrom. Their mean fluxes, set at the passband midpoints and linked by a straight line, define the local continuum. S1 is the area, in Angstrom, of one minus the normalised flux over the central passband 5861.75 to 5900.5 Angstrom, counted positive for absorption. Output 2.2 Angstrom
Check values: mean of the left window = 12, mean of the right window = 11.8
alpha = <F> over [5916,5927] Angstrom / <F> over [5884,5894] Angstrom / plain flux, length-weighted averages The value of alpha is 1.15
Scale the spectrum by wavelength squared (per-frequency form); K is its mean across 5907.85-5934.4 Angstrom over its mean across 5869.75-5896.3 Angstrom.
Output 1.07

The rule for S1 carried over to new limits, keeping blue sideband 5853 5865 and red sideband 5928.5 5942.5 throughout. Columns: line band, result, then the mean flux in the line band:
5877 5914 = 3.0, 11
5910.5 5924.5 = 0.2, 11.8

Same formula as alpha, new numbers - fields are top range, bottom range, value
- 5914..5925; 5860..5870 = 0.97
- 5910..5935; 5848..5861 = 0.98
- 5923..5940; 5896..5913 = 1.04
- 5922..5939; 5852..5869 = 0.98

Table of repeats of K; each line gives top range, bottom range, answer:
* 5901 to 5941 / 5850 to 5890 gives 1.01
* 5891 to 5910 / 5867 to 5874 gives 0.87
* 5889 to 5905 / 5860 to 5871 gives 0.85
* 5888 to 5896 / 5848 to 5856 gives 0.80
